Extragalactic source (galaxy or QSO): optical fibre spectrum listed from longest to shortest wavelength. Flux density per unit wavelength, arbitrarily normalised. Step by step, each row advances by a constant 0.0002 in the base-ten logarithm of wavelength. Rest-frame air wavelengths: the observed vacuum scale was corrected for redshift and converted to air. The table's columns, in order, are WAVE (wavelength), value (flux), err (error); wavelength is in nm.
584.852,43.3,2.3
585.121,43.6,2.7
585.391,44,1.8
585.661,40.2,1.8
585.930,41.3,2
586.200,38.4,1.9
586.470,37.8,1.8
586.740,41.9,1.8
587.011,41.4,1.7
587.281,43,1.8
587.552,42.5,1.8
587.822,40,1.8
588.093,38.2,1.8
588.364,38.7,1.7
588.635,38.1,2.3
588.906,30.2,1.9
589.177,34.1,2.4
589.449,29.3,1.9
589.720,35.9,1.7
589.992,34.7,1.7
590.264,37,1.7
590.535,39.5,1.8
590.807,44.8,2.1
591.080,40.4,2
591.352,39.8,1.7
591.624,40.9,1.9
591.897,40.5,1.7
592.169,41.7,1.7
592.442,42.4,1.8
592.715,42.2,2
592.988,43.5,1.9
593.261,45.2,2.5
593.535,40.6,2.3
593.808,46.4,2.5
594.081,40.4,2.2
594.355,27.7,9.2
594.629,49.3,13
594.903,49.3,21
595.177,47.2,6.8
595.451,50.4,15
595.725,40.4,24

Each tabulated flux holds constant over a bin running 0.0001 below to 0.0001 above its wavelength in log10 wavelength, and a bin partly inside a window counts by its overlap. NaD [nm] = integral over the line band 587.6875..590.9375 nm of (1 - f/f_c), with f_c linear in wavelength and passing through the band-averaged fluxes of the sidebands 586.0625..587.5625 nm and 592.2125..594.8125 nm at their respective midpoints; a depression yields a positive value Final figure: 0.36 nm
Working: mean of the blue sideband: 40.7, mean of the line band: 36.7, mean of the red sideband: 42.1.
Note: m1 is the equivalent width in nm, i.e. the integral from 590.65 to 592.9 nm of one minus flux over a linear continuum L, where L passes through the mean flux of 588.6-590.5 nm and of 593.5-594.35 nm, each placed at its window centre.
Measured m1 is -0.25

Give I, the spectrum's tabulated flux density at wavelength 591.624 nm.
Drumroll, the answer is 40.9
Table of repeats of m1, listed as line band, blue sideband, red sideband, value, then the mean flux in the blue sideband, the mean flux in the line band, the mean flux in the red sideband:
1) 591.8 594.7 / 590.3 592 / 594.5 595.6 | 0.22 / 40.8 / 41.7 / 49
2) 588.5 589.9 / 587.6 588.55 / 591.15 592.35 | 0.22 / 39.3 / 33.6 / 40.8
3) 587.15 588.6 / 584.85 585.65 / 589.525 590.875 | 0.00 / 43.1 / 40.3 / 37.7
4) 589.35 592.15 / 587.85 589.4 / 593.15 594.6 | -0.06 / 35.8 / 38.6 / 40.6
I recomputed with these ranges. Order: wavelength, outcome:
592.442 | 42.4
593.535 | 40.6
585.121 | 43.6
